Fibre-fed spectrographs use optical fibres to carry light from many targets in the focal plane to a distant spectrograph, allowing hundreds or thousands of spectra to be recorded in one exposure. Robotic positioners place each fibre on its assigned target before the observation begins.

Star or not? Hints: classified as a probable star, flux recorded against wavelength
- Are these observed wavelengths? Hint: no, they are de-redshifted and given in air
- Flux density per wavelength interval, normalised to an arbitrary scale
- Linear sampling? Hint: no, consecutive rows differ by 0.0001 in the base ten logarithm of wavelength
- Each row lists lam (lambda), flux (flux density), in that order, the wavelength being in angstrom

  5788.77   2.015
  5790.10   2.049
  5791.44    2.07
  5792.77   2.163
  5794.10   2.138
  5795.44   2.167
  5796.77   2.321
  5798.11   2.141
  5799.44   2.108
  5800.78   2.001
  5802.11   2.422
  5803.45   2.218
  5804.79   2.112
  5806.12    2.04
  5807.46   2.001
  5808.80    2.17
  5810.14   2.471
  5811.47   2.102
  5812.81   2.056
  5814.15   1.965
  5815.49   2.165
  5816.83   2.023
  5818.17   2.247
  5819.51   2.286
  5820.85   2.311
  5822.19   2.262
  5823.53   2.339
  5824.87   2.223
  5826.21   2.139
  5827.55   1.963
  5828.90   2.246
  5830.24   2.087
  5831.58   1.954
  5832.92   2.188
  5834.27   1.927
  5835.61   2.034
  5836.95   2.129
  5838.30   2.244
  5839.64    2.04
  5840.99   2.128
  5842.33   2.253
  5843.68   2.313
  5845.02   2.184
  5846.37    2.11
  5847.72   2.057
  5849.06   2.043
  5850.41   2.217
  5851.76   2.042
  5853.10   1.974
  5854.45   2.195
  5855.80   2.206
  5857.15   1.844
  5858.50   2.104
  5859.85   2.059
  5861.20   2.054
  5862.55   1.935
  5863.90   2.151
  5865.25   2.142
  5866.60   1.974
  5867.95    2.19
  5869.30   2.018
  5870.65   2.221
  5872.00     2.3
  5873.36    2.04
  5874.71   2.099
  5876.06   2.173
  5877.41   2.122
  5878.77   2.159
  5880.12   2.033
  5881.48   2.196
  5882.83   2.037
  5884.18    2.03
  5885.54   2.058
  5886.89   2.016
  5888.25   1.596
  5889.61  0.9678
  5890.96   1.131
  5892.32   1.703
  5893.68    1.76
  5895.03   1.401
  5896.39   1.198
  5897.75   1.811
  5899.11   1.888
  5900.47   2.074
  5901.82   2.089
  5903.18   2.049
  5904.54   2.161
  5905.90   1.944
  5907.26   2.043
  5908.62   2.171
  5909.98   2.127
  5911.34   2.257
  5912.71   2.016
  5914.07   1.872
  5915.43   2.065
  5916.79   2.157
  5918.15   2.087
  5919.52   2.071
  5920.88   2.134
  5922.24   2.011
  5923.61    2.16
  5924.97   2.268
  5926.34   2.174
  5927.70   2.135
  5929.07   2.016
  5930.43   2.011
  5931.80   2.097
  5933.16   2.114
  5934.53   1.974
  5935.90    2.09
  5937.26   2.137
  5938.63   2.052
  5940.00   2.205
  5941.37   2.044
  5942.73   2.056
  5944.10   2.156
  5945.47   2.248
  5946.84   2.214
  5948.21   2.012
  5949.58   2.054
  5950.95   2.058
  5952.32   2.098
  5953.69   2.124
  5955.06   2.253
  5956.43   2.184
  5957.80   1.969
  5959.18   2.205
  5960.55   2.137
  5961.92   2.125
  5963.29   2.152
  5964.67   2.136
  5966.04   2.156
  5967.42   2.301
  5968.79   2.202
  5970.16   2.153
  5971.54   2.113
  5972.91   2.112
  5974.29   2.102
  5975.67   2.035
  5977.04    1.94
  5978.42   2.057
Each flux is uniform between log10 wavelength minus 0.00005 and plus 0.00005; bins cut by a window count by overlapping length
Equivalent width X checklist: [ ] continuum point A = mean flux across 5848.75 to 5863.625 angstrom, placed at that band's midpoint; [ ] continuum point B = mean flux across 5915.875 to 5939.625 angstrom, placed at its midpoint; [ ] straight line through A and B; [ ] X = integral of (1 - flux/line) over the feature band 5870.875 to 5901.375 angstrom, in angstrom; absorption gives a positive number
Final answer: 3.2 angstrom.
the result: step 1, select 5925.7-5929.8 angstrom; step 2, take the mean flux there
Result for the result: 2.11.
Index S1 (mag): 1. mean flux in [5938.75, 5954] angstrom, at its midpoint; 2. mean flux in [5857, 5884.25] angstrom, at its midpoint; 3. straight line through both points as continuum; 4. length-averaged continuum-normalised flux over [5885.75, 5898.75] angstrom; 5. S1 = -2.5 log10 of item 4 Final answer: 0.34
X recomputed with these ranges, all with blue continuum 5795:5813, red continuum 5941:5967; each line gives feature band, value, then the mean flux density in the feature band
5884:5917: 4.40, 1.86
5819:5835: 0.04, 2.16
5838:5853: 0.13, 2.14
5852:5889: 1.42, 2.07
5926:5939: 0.34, 2.08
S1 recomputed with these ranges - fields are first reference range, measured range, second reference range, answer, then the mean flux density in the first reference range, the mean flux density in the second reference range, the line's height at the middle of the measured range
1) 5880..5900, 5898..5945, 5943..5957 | -0.08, 1.72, 2.14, 1.94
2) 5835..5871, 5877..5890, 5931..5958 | 0.09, 2.11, 2.11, 2.11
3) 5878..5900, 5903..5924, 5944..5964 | -0.10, 1.75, 2.13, 1.9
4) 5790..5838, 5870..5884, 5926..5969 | 0.00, 2.15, 2.12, 2.13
